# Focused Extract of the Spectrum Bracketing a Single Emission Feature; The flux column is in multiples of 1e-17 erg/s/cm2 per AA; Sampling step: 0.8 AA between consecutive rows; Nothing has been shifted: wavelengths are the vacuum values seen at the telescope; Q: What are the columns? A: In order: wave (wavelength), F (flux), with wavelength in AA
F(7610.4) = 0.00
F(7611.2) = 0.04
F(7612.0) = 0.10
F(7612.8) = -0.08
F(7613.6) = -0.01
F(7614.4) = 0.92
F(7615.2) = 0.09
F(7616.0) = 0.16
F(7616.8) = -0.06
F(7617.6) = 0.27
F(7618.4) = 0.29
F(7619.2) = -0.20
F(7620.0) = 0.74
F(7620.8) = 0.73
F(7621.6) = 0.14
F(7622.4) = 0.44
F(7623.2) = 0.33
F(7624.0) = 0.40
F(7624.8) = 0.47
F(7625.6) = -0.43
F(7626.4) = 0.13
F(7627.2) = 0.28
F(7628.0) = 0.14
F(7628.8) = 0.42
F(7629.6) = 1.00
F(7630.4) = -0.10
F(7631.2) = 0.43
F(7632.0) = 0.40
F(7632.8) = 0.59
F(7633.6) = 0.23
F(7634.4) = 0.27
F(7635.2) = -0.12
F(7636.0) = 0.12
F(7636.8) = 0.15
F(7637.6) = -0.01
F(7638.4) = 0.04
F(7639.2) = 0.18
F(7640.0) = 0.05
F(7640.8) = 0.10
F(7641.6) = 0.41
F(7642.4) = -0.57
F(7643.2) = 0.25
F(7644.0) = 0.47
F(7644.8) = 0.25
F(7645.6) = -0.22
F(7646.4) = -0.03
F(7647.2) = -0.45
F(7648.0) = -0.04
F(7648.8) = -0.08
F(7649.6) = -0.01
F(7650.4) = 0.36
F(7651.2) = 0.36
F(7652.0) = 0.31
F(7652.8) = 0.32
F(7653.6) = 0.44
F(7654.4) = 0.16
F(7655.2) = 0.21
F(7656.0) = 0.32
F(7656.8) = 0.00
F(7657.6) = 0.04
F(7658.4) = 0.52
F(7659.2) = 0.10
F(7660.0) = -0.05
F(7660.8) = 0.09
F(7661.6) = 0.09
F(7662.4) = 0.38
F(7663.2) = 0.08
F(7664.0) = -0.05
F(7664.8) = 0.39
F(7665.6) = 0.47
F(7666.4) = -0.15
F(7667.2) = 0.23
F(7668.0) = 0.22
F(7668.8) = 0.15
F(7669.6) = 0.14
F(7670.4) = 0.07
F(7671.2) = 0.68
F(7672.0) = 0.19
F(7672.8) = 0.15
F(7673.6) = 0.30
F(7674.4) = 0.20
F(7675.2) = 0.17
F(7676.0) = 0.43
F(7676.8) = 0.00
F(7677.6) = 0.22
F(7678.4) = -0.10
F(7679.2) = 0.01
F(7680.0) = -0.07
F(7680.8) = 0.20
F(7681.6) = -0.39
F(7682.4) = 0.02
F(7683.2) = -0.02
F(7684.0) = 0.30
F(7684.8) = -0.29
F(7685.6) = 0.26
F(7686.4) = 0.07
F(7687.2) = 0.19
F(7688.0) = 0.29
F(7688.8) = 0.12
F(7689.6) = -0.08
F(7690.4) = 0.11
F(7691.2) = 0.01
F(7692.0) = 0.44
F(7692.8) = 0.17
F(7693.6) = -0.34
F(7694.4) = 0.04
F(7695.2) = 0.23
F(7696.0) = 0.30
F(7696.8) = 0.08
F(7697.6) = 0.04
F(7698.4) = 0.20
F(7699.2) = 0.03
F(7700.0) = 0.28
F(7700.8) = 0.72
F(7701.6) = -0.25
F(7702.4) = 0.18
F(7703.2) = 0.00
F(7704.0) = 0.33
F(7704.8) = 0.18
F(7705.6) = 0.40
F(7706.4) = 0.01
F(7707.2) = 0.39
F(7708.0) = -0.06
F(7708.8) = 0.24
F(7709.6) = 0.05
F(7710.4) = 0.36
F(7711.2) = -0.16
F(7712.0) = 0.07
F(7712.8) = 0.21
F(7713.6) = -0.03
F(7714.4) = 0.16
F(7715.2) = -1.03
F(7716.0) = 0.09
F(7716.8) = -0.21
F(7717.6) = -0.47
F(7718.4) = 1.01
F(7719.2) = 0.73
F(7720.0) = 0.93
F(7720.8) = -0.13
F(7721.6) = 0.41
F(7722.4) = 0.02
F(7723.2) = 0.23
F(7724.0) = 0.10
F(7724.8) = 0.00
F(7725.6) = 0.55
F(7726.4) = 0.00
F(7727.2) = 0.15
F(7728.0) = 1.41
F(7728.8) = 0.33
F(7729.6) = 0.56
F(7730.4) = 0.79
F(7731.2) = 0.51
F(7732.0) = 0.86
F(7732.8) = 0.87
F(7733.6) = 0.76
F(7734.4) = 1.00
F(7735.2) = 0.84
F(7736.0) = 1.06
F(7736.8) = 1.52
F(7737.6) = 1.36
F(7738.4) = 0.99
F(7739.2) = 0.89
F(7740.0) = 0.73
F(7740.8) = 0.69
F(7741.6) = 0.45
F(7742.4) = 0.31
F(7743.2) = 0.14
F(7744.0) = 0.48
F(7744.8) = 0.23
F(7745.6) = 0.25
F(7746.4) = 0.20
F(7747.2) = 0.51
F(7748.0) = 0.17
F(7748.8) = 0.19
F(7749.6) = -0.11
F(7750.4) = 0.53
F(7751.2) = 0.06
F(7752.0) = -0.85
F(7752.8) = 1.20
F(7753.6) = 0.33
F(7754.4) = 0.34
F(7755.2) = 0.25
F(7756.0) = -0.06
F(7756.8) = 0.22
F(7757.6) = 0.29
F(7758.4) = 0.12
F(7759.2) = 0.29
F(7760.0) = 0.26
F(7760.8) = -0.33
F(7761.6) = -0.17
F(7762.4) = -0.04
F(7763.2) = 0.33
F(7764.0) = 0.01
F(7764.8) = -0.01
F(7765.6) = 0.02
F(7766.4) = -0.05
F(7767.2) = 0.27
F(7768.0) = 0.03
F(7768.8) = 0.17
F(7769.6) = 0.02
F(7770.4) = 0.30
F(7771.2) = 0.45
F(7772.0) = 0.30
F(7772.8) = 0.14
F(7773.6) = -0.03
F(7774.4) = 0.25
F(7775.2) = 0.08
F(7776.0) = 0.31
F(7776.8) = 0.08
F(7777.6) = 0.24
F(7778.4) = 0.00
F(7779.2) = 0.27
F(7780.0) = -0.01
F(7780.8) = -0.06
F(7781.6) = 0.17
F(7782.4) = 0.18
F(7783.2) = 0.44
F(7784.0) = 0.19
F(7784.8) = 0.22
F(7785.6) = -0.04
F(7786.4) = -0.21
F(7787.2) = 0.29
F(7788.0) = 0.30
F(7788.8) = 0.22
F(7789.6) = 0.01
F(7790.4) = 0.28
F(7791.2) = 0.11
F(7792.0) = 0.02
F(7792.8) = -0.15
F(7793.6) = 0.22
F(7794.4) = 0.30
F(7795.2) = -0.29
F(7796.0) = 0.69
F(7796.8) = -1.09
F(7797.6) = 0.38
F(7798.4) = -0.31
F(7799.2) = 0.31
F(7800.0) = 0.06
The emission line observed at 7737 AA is [O II] 3727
